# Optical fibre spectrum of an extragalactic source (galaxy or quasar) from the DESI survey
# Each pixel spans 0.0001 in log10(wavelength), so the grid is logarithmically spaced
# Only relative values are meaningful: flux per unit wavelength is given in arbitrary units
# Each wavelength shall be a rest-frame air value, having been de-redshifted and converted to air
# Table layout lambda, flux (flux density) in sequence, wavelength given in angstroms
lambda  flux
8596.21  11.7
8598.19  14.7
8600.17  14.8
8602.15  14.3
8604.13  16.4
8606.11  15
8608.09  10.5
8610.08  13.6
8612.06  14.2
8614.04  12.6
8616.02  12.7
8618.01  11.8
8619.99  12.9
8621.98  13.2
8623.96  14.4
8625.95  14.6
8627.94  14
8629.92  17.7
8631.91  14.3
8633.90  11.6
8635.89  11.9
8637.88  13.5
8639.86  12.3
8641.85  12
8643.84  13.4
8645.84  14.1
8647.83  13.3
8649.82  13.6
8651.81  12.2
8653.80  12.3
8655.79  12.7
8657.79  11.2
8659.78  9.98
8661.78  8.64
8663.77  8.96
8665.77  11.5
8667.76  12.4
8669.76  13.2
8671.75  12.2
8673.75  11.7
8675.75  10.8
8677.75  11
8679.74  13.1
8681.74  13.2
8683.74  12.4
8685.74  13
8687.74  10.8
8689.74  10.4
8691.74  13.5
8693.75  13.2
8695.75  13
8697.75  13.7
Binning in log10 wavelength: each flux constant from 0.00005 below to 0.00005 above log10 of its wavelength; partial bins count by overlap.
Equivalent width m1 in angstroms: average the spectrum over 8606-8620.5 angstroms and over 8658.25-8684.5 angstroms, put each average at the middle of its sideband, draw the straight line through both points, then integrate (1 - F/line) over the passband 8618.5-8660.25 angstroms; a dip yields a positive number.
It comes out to -3.2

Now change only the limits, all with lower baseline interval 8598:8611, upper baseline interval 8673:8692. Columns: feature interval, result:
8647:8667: 2.0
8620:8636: -0.6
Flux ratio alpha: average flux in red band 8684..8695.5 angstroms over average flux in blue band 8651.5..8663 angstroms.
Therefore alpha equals 1.11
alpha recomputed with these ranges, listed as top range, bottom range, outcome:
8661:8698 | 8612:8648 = 0.89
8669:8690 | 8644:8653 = 0.91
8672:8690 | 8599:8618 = 0.87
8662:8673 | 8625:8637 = 0.82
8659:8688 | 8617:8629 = 0.86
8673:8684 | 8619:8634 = 0.84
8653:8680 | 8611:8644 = 0.85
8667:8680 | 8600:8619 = 0.89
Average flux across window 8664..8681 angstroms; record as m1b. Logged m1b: 11.9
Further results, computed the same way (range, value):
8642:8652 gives 13.3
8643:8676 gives 11.9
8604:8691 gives 12.6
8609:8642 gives 13.4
